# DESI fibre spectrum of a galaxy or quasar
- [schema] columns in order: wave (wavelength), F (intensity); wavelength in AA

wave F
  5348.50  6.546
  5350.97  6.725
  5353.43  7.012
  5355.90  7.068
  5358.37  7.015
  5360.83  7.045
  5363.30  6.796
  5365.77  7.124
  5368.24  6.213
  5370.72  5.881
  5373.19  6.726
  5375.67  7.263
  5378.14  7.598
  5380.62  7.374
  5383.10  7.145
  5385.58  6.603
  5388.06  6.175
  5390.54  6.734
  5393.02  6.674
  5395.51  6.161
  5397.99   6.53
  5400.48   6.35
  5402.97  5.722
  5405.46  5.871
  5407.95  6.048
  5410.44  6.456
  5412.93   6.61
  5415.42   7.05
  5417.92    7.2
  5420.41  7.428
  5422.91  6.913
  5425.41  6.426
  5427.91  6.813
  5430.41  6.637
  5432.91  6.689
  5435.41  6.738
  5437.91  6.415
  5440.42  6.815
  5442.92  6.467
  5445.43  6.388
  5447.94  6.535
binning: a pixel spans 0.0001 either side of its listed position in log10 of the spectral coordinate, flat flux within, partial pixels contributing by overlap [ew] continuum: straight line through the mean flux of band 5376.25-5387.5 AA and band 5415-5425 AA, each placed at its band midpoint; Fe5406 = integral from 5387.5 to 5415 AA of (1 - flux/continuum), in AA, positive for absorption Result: 3.0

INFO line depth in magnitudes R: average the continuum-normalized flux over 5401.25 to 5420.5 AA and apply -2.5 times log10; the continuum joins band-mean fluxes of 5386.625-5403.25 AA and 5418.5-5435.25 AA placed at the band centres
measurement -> 0.02 mag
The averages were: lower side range 6.37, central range 6.49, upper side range 6.83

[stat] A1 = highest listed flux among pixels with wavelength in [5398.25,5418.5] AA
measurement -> 7.2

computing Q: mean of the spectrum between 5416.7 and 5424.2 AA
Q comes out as 7.18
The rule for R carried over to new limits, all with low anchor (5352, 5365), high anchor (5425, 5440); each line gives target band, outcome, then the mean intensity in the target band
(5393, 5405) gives 0.10 mag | 6.22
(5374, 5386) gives -0.05 mag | 7.22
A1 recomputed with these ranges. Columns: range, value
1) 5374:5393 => 7.598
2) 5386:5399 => 6.734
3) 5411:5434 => 7.428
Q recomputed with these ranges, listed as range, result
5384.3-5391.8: 6.51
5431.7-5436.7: 6.72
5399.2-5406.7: 5.98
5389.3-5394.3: 6.7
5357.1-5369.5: 6.84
